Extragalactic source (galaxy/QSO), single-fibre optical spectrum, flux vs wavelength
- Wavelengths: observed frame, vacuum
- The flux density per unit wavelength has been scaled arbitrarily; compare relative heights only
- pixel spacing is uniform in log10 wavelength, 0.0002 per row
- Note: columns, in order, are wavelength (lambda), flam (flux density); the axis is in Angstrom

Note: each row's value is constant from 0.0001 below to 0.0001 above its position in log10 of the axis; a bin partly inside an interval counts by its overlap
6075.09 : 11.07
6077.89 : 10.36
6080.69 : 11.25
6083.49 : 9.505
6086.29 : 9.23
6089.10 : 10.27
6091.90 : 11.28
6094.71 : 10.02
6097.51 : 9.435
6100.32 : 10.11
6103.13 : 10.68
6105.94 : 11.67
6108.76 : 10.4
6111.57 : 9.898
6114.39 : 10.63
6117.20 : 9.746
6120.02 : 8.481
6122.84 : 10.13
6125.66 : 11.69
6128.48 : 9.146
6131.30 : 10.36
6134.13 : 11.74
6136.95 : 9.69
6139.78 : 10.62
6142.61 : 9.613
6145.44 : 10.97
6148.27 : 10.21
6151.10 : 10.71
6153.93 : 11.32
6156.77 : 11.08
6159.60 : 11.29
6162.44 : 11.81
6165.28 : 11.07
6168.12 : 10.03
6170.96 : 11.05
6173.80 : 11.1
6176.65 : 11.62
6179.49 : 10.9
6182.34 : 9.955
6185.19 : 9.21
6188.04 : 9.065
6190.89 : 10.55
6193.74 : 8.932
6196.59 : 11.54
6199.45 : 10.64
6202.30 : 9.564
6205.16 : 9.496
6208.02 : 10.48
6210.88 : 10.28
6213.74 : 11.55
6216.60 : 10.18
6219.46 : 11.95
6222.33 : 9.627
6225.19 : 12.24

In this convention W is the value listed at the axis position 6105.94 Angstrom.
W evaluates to 11.67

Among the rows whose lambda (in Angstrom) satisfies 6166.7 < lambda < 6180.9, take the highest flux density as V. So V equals 11.62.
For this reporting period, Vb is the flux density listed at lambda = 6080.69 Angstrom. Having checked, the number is 11.25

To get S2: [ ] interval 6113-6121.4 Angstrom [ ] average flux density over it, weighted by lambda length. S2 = 9.63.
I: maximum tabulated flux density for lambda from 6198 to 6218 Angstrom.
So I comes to 11.55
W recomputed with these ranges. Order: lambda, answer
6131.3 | 10.36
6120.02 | 8.481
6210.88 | 10.28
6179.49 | 10.9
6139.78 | 10.62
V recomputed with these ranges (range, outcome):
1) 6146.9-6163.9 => 11.81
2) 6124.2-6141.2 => 11.74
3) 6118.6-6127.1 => 11.69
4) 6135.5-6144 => 10.62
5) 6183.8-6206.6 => 11.54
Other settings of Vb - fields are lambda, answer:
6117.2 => 9.746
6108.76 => 10.4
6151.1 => 10.71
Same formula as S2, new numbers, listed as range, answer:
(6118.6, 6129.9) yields 9.86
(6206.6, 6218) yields 10.6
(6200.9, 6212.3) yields 9.95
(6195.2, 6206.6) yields 10.3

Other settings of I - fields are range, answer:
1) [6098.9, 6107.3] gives 11.67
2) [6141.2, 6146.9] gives 10.97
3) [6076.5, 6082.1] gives 11.25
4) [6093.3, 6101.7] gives 10.11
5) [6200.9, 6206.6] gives 9.564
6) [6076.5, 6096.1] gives 11.28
